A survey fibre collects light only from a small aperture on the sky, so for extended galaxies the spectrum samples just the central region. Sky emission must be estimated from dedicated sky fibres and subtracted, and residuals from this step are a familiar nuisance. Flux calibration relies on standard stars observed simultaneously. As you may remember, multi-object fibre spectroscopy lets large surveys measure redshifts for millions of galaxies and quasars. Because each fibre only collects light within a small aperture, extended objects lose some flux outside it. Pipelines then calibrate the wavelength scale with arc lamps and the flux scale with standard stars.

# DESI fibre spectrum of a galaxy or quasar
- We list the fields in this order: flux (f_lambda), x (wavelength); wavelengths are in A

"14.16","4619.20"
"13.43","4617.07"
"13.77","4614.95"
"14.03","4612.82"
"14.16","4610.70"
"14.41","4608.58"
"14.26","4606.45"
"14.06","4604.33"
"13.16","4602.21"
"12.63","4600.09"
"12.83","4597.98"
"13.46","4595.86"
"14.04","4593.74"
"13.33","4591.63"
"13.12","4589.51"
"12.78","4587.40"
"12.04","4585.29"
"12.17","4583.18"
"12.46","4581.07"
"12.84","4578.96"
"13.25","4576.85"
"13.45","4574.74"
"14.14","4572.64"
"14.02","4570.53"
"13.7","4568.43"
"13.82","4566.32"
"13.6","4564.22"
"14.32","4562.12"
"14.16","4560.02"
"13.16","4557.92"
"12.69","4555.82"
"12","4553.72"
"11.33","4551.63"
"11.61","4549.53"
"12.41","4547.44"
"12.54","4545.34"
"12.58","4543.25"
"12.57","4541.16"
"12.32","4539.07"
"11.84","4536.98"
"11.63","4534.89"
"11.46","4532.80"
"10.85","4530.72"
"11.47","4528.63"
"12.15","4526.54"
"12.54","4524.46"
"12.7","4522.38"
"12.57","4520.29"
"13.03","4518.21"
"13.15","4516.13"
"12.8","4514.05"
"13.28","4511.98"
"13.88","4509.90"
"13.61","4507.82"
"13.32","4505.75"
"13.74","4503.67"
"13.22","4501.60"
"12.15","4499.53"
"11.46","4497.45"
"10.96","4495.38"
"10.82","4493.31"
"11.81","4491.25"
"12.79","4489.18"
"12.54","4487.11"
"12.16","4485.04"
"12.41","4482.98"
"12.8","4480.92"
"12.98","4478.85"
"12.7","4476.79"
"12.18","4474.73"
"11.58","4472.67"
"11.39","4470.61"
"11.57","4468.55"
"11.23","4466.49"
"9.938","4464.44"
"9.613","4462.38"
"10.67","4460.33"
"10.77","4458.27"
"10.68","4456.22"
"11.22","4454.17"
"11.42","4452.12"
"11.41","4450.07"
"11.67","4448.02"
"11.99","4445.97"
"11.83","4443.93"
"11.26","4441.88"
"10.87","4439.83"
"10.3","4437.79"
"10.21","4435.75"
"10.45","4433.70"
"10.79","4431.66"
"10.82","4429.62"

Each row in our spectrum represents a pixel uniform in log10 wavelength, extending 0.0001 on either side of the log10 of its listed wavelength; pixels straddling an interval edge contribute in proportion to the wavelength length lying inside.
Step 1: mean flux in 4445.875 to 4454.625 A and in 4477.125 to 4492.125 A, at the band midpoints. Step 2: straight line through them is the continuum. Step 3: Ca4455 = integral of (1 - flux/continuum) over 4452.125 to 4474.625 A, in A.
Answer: 1.8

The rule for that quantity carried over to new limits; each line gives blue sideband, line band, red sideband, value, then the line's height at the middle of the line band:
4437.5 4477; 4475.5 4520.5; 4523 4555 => -4.1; 11.6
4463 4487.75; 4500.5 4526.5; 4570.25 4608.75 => -1.6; 12.4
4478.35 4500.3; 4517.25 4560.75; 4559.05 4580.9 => 2.7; 13.1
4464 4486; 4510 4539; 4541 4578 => 0.7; 12.6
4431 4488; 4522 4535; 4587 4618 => 0.7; 12.4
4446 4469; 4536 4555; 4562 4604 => 0.6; 12.6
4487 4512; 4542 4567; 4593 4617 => 0.6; 13.1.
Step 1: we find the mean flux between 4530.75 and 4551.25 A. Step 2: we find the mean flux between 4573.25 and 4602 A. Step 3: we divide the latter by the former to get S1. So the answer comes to 1.08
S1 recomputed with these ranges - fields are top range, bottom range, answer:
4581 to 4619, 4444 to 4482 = 1.17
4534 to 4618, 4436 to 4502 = 1.14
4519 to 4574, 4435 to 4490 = 1.10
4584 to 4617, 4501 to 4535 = 1.06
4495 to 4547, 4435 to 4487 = 1.09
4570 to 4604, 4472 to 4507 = 1.06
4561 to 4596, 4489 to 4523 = 1.05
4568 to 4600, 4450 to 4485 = 1.15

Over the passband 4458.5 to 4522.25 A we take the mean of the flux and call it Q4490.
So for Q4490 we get 12.2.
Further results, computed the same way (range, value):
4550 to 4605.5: 13.2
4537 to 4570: 12.8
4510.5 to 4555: 12.2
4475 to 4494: 12.4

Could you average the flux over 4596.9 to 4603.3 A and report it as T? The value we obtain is 12.9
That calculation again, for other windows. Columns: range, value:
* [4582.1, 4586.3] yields 12.1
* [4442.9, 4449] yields 11.8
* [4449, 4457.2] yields 11.2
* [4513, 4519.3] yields 13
